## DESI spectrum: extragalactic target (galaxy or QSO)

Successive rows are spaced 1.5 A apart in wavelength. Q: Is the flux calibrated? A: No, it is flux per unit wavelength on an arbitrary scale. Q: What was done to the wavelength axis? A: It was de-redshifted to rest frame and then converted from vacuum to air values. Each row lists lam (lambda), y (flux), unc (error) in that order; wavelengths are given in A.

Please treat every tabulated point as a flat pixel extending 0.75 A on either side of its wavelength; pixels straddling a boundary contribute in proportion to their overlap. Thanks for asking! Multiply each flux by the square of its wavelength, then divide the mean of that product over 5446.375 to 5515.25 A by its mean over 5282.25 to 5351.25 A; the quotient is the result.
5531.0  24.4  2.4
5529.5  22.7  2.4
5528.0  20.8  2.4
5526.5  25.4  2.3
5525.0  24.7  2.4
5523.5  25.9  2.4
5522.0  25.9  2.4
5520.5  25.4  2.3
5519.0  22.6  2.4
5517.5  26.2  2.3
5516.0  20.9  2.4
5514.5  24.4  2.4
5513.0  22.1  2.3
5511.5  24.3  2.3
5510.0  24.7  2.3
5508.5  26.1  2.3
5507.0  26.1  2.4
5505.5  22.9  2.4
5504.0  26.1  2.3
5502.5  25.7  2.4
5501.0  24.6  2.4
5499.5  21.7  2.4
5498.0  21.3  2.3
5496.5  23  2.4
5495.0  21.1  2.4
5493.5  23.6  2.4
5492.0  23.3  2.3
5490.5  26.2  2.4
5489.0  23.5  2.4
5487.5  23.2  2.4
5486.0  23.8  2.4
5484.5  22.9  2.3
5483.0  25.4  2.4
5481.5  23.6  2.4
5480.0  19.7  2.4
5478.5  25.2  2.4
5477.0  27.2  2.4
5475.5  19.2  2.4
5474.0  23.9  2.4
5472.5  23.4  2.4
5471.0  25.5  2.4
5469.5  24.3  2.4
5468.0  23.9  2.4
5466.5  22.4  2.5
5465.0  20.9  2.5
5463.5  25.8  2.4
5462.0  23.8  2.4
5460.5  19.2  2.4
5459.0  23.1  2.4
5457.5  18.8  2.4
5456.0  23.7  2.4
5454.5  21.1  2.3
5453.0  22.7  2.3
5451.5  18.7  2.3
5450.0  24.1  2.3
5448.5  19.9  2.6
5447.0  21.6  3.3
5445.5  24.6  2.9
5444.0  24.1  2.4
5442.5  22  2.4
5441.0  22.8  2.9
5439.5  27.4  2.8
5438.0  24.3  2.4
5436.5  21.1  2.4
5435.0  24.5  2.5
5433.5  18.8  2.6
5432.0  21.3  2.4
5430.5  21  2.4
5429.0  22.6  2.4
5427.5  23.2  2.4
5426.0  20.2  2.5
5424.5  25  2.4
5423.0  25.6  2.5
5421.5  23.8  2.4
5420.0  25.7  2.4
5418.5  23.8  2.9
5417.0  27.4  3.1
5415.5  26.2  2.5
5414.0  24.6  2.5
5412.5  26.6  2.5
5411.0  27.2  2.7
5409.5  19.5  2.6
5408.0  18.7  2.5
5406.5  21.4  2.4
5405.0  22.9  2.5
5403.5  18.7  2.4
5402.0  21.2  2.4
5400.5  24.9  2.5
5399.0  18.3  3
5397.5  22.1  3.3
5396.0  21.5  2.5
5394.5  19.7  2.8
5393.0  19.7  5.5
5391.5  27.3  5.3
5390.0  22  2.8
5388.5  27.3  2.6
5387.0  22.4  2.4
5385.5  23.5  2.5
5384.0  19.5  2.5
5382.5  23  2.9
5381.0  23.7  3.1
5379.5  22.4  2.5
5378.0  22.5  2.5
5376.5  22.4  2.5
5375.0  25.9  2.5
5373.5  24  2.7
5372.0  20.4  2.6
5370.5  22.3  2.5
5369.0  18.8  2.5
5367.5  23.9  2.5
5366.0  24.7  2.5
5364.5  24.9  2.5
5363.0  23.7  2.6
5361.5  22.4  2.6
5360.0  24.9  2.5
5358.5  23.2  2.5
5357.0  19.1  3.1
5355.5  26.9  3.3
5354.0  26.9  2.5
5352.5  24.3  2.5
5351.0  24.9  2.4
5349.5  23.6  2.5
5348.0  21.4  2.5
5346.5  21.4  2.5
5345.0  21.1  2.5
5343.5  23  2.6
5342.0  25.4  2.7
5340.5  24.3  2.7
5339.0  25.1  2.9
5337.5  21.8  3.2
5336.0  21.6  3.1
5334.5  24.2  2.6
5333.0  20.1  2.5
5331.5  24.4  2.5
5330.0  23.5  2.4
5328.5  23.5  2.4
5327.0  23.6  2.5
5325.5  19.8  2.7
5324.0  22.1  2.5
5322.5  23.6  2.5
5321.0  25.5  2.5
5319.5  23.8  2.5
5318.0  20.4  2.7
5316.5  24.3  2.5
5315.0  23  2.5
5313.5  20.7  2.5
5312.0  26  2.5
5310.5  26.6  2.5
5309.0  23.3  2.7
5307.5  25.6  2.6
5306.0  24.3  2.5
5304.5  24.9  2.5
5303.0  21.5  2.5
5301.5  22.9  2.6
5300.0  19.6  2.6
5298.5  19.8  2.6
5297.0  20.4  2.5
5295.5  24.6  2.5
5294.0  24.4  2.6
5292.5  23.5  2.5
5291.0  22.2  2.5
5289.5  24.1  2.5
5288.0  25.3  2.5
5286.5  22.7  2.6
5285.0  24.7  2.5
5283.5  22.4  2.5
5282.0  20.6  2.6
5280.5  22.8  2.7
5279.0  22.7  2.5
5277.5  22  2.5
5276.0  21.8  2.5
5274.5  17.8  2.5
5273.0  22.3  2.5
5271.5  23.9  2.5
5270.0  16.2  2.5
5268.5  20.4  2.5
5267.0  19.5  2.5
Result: 1.07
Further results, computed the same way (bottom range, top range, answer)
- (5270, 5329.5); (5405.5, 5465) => 1.06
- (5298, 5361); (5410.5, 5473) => 1.04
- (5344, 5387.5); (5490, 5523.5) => 1.10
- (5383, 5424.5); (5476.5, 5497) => 1.06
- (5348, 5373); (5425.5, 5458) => 0.98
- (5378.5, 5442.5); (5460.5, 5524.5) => 1.07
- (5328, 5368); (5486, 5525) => 1.08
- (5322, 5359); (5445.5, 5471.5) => 1.01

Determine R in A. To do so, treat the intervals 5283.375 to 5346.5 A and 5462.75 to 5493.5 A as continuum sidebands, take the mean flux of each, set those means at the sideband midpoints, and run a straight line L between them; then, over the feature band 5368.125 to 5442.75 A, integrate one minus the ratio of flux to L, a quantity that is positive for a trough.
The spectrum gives 2.0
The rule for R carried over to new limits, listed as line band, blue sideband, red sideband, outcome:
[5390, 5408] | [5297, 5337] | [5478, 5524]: 1.4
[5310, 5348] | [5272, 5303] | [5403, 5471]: -1.0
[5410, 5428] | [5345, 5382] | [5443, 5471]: -1.7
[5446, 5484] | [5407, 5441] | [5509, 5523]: 1.8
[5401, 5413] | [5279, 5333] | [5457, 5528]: 0.7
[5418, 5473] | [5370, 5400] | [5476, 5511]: 1.1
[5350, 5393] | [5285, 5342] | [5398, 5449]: -0.6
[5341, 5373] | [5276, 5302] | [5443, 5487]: -0.7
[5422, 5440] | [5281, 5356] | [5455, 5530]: 0.5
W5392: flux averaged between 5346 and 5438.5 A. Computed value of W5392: 23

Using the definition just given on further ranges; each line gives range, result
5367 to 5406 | 22.3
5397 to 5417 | 22.7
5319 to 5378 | 23.2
